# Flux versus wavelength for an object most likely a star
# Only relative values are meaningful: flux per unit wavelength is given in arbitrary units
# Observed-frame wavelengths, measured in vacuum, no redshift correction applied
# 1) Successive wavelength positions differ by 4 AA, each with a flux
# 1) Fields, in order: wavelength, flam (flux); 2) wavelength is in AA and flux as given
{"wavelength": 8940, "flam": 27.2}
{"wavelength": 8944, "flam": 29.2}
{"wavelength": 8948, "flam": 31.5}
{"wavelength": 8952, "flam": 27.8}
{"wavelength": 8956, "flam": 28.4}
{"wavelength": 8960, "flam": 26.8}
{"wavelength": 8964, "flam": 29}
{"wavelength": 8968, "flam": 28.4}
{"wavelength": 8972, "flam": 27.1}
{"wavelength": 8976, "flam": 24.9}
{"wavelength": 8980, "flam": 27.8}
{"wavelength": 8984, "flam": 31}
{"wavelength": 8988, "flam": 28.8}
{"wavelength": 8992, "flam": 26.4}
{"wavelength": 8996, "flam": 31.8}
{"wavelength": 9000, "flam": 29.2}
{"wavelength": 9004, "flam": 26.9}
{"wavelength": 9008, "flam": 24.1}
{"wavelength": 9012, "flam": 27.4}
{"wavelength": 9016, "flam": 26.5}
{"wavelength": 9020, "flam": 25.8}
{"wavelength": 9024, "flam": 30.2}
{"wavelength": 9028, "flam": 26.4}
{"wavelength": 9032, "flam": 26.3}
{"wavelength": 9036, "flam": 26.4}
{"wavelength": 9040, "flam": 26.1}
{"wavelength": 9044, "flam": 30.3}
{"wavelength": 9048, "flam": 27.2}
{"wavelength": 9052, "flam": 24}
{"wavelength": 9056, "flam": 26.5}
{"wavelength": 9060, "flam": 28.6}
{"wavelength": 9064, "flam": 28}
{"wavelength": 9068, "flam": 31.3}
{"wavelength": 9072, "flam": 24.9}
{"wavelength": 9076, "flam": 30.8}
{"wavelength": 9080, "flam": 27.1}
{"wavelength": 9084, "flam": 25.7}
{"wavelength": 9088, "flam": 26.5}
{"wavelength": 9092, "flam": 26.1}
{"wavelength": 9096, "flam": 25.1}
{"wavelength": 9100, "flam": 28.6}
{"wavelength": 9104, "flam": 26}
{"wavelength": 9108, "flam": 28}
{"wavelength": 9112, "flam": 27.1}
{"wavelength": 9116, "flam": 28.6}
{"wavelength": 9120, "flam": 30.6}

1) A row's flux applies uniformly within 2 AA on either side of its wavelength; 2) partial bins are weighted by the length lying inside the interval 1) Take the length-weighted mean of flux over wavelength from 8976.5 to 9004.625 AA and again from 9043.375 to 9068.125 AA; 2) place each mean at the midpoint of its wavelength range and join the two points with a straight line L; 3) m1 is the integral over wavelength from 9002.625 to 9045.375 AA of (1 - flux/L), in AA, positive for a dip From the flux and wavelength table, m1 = 1.9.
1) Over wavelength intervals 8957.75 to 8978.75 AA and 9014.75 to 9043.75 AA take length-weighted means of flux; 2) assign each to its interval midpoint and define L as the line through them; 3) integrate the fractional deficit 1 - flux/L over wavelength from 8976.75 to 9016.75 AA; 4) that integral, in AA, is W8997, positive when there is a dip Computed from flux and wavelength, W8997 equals -1.15 AA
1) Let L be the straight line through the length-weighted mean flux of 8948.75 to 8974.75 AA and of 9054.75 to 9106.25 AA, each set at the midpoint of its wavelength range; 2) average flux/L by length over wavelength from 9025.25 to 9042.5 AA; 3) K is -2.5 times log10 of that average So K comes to 0.04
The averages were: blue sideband 28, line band 26.6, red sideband 27.3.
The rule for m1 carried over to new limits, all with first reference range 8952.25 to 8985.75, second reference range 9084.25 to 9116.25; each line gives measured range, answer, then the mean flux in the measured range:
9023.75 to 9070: -0.4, 27.5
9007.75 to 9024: 0.5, 26.7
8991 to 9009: -0.2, 28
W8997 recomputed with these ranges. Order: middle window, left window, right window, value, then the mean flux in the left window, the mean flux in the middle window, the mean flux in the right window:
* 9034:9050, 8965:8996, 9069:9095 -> -0.1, 28.1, 27.5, 27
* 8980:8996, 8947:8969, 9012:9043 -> -0.7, 28.5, 29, 27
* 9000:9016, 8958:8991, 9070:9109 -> 0.6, 27.9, 26.6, 26.9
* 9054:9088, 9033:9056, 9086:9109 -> -1.4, 26.8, 27.8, 26.7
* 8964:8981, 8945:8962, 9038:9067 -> 0.7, 28.7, 27.2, 27.4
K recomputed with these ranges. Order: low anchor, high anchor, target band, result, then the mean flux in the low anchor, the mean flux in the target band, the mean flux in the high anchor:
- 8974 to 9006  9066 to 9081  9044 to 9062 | 0.061 mag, 28.4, 27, 28.6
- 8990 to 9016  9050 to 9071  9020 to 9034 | 0.007 mag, 27.5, 27.4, 27.5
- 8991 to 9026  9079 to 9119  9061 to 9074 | -0.036 mag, 27.6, 28.1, 27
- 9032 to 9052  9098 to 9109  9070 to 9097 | 0.028 mag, 27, 26.7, 27.5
